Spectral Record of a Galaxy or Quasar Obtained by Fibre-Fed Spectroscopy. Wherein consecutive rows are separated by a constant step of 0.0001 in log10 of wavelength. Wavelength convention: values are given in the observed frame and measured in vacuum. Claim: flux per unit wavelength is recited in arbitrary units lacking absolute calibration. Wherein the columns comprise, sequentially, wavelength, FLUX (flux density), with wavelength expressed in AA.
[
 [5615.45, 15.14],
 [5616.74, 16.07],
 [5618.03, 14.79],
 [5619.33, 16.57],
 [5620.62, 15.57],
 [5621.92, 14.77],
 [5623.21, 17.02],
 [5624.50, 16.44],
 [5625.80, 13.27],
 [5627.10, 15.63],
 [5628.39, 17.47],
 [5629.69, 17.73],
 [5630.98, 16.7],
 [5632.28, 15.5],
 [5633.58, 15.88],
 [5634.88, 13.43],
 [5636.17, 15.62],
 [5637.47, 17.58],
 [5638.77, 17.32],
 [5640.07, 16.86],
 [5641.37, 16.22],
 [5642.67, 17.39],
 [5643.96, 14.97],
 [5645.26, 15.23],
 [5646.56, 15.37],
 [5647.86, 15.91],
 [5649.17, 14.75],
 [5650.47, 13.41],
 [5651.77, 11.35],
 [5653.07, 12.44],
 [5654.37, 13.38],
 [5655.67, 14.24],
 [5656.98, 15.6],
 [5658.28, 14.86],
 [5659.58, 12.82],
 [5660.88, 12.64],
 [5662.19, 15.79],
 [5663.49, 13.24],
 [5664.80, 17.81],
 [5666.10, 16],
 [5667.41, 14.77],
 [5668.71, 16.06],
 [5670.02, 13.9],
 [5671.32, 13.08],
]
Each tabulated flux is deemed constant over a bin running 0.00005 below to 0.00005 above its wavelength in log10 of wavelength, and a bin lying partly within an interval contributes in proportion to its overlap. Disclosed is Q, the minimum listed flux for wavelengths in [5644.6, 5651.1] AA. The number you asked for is 13.41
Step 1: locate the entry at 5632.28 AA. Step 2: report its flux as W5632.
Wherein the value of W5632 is 15.5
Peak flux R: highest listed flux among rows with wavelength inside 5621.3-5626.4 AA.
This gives 17.02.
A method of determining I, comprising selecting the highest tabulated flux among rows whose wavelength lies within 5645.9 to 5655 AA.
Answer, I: 15.91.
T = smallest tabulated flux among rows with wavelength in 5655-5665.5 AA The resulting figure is 12.64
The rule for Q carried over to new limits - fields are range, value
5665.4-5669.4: 14.77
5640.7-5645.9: 14.97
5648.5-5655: 11.35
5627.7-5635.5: 13.43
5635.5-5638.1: 15.62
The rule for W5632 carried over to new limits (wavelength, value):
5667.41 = 14.77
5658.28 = 14.86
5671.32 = 13.08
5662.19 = 15.79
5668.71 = 16.06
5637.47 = 17.58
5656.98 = 15.6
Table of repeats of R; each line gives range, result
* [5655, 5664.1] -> 15.79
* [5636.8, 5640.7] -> 17.58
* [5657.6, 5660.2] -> 14.86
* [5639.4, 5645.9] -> 17.39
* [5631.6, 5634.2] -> 15.88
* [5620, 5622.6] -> 15.57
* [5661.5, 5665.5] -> 17.81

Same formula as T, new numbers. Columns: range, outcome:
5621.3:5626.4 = 13.27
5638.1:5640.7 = 16.86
